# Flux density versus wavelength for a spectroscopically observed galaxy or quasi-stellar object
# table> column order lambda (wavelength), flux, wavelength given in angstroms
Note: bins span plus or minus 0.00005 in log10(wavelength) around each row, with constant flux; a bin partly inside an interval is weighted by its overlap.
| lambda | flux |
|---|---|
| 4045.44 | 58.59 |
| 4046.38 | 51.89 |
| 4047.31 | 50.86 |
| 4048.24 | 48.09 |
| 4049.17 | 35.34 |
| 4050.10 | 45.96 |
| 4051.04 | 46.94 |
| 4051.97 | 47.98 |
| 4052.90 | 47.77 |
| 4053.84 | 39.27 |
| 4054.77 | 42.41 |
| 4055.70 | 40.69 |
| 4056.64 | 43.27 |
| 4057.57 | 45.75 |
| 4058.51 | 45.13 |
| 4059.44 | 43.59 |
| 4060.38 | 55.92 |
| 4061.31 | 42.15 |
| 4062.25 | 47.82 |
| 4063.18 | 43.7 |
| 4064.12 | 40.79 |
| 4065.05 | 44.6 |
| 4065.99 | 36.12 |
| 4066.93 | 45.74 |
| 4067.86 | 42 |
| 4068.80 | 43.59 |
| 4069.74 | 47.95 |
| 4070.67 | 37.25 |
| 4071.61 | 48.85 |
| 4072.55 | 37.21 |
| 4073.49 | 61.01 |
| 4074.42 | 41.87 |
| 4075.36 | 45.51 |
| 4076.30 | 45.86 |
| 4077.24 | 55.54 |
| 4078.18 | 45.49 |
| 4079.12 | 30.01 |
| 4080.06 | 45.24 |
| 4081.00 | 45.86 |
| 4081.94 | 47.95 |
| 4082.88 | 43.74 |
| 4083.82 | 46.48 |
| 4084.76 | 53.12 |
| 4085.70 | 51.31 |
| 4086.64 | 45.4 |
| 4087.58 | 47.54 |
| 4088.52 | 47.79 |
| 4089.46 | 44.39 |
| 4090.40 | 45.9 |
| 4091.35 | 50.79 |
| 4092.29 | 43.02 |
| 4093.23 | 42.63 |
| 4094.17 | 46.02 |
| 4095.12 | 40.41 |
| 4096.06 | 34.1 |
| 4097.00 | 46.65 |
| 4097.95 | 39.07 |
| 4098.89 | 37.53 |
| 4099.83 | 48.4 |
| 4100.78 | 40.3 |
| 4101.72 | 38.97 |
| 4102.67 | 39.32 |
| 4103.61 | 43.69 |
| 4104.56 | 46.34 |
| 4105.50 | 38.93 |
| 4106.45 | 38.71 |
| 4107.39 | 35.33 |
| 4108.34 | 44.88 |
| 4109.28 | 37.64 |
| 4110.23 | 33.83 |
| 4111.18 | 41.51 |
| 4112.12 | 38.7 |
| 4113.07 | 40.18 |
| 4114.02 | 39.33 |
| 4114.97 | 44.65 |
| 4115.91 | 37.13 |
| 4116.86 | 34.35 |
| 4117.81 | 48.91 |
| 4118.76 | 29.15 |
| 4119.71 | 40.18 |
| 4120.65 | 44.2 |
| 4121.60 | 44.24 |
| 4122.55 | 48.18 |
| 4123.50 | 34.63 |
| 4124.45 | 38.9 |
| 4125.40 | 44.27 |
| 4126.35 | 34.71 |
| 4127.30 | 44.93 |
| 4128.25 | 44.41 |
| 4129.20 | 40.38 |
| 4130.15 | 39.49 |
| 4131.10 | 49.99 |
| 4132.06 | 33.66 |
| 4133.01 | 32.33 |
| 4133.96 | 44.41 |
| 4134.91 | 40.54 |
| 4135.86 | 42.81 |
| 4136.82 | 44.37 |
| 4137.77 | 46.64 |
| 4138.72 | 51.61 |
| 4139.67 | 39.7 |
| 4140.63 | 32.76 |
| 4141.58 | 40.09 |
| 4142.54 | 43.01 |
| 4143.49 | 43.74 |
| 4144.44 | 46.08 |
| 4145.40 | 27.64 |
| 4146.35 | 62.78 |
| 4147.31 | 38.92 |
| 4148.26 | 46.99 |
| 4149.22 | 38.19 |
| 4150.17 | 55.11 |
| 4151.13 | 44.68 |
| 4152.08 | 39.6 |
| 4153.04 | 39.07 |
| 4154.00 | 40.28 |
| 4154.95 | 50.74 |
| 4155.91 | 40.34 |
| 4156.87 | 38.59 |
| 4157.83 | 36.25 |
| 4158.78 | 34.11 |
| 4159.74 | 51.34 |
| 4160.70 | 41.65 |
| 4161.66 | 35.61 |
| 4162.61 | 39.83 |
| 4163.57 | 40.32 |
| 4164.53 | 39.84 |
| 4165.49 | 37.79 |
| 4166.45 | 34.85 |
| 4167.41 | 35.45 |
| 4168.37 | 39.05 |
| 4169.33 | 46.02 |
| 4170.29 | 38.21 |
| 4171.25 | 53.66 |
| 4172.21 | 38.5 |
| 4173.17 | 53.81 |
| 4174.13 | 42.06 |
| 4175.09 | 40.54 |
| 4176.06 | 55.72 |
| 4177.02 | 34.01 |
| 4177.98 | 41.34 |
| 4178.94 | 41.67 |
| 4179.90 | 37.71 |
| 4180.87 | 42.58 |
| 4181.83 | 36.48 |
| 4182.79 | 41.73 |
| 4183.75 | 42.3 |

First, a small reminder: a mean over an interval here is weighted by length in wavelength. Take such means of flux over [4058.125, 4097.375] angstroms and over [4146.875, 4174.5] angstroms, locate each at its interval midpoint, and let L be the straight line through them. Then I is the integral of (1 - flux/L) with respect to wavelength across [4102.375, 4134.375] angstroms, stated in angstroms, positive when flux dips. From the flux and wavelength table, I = 2.3 angstroms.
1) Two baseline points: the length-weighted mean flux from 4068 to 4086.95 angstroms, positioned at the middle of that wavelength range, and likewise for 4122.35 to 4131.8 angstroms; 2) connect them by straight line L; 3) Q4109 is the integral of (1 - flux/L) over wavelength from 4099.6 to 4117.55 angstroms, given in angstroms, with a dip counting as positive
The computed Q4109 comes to 1.3 angstroms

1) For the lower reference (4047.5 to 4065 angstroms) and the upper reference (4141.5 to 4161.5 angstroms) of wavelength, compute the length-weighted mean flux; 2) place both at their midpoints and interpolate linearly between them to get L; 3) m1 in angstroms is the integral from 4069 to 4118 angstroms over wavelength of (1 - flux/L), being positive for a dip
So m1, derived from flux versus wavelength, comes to 0.75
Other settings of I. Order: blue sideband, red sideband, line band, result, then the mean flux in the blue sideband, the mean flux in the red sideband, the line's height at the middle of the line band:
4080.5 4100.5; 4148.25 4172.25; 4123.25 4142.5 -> 0.74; 45.1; 41.3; 42.8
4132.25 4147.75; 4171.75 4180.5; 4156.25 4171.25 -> 1.01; 42.2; 42.8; 42.6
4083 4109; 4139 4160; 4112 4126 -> 0.83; 43.6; 42.3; 43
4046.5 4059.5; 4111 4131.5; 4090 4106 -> -0.07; 44.7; 41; 42.3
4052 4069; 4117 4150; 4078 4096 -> -0.80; 44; 41.9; 43.2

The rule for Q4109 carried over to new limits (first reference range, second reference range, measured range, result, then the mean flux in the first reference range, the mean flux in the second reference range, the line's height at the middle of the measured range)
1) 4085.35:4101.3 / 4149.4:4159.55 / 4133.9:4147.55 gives -0.2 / 44.1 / 42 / 42.5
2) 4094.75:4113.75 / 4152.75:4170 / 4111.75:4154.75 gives -1.7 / 40.2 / 40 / 40.1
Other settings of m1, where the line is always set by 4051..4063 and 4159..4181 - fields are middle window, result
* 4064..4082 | 0.12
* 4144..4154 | -0.33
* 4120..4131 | 0.29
